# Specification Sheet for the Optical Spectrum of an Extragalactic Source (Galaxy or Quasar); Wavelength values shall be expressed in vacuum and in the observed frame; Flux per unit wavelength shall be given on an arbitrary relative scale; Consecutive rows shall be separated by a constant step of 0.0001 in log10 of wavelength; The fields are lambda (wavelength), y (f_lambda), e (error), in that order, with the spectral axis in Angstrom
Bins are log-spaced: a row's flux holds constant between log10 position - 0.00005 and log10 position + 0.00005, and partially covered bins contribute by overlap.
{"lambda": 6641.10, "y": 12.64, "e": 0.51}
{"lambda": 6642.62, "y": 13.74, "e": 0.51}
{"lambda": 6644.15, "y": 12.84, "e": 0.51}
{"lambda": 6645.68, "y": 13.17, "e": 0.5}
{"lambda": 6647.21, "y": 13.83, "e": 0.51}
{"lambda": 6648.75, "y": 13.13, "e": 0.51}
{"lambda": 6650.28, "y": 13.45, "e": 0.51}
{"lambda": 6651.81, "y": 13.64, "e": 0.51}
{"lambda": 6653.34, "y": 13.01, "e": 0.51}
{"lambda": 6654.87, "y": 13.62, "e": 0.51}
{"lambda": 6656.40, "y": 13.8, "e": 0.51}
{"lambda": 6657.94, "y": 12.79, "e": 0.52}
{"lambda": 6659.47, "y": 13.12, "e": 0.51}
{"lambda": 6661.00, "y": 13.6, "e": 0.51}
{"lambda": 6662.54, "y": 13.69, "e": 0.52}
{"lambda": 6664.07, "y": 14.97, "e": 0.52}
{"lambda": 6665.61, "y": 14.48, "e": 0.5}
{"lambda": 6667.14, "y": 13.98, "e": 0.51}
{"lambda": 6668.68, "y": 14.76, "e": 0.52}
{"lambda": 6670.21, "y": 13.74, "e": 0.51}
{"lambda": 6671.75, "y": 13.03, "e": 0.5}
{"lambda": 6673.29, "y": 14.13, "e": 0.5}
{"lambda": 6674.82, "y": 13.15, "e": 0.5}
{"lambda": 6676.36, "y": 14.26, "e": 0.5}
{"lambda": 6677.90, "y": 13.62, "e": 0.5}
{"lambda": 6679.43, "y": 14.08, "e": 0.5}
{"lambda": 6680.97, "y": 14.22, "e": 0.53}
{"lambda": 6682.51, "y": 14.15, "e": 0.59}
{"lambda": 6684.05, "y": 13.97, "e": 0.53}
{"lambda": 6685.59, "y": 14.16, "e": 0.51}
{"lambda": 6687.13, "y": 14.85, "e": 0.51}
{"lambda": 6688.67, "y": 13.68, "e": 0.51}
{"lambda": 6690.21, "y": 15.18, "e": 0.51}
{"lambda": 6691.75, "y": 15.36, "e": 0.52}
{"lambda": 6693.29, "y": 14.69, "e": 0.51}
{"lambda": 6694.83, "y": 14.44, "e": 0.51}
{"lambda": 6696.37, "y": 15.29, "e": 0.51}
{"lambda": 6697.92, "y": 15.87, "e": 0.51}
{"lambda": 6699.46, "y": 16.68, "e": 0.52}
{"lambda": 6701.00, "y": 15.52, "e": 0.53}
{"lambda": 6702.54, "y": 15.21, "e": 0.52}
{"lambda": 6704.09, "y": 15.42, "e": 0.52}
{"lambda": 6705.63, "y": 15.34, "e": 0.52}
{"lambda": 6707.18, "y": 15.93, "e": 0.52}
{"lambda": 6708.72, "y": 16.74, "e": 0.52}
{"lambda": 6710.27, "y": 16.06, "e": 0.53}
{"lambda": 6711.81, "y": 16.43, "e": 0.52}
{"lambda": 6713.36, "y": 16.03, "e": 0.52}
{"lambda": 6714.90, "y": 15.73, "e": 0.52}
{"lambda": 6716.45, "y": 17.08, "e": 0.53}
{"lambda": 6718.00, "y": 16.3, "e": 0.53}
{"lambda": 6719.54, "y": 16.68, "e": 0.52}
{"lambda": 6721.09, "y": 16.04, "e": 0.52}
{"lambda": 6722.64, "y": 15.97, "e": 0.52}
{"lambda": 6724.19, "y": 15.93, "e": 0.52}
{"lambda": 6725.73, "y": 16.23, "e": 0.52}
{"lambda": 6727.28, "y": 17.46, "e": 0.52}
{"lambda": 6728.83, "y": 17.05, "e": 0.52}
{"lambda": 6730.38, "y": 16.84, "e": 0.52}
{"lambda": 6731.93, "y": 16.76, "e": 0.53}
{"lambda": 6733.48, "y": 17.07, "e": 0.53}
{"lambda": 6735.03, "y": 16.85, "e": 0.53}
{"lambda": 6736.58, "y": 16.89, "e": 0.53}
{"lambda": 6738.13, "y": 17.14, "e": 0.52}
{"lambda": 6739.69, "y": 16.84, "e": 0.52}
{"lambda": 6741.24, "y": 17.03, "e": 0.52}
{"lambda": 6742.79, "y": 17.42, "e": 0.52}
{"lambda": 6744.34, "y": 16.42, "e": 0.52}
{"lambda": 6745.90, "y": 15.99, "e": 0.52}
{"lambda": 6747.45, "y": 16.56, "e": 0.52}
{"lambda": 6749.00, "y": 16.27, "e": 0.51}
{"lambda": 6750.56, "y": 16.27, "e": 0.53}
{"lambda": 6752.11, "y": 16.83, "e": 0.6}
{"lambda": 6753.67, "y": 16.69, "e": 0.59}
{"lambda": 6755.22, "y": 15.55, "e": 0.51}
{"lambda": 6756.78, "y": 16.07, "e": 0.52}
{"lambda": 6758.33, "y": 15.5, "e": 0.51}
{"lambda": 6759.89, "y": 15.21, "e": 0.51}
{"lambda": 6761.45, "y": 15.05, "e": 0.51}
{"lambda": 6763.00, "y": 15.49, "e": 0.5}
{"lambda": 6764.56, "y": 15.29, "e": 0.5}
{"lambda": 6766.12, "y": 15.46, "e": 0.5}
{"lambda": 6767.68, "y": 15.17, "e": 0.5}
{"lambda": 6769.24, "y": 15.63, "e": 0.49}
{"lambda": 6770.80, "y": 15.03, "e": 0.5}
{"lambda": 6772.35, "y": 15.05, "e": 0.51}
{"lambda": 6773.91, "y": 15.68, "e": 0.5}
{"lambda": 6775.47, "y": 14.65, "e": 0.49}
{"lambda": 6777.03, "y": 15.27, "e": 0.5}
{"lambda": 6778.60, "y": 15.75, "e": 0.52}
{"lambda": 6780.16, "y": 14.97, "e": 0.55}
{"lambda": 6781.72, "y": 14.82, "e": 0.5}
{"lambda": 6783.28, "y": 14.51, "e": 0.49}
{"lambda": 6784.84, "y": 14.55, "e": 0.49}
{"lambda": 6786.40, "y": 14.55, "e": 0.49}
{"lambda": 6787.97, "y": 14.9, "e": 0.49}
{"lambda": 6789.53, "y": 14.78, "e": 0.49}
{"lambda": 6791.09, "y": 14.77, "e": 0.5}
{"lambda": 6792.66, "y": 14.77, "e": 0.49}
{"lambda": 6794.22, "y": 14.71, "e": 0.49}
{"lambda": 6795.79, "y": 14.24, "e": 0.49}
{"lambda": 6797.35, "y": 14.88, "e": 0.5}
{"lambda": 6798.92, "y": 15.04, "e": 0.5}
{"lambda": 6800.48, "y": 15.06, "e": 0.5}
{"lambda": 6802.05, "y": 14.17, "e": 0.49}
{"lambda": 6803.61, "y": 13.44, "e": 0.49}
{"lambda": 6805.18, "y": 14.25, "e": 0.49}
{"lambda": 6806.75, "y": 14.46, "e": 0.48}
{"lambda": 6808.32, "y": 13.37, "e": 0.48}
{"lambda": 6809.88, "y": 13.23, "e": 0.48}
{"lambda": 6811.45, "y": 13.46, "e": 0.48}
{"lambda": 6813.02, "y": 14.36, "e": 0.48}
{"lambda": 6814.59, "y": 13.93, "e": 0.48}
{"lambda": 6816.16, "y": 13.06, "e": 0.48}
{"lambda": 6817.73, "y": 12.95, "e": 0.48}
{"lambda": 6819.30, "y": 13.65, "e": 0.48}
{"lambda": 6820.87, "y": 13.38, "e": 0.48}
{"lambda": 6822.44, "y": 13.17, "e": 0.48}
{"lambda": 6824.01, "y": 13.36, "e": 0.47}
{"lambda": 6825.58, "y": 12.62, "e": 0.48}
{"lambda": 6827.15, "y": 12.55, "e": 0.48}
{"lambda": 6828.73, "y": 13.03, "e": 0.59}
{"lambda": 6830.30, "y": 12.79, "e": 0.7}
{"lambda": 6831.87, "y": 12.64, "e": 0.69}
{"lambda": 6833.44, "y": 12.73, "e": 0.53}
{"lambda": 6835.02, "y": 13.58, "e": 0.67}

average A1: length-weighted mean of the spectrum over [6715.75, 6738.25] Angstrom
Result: 16.7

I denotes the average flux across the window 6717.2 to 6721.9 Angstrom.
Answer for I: 16.3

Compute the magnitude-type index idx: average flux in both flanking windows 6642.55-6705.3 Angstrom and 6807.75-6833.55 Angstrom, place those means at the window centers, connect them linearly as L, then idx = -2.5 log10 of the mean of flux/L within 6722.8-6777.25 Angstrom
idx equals -0.18 mag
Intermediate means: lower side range 14.2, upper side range 13.2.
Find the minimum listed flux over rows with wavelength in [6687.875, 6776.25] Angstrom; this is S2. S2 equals 13.68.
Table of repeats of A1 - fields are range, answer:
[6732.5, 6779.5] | 16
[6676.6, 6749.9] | 15.9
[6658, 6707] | 14.5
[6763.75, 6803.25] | 14.9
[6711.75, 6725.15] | 16.2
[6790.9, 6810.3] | 14.3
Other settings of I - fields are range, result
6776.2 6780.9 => 15.3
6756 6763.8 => 15.5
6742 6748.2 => 16.6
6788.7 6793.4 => 14.8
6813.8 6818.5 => 13.3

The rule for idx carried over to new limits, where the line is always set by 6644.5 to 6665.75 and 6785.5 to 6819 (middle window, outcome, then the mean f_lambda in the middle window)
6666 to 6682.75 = -0.023 mag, 13.9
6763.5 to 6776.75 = -0.088 mag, 15.3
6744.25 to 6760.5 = -0.155 mag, 16.1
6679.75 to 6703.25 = -0.088 mag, 14.9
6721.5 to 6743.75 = -0.207 mag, 16.8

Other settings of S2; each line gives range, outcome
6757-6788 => 14.51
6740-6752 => 15.99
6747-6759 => 15.5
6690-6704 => 14.44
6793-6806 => 13.44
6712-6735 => 15.73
